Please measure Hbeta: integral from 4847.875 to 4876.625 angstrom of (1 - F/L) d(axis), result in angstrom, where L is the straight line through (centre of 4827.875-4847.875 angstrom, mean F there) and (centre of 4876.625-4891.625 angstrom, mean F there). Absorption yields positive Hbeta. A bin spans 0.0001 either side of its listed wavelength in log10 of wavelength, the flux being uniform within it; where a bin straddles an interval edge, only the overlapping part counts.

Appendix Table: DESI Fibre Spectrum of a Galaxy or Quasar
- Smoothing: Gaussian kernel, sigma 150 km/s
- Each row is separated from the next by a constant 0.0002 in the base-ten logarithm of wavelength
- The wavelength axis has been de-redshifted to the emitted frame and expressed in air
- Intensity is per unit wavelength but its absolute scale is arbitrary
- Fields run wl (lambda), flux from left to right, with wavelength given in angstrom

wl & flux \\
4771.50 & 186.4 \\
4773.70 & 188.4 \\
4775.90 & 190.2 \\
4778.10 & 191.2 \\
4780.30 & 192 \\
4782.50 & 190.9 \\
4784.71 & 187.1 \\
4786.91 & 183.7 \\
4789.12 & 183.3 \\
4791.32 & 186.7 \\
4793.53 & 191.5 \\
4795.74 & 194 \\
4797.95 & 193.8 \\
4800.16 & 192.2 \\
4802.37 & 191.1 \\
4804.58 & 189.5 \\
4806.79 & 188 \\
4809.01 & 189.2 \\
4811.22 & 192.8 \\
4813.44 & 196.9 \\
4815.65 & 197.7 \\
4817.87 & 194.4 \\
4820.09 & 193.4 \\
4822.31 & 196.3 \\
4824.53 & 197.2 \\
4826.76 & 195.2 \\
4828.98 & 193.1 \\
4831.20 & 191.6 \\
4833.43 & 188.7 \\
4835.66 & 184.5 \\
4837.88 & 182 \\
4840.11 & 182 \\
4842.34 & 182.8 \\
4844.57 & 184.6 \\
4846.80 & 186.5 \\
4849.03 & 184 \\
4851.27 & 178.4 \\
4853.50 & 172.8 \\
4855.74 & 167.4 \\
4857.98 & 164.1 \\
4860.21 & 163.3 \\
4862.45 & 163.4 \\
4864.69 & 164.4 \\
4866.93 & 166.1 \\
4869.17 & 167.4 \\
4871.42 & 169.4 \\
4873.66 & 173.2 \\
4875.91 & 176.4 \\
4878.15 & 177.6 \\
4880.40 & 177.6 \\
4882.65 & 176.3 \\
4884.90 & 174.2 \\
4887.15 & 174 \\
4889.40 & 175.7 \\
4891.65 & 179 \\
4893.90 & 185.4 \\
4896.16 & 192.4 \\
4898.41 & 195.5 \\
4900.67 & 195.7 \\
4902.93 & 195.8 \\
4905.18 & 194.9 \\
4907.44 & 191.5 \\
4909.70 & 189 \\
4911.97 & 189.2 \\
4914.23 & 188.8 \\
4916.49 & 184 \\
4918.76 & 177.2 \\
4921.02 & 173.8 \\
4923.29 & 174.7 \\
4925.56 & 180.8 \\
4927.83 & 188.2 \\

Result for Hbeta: 1.7 angstrom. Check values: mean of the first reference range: 186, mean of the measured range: 170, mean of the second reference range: 176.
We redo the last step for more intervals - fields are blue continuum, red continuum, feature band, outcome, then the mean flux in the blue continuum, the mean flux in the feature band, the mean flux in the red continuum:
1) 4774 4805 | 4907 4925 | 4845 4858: 0.7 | 190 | 177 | 183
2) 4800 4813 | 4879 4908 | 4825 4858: 0.9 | 191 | 183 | 185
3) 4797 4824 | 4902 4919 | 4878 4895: 1.1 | 193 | 177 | 189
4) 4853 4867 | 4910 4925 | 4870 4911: -2.1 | 166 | 183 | 182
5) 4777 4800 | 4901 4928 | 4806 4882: 2.5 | 189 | 182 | 186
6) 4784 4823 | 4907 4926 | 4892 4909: -0.8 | 191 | 192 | 183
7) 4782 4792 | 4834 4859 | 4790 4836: -2.3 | 186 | 192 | 179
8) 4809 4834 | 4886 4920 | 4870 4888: 1.4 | 194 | 175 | 187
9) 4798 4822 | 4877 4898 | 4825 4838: -0.1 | 193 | 190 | 180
